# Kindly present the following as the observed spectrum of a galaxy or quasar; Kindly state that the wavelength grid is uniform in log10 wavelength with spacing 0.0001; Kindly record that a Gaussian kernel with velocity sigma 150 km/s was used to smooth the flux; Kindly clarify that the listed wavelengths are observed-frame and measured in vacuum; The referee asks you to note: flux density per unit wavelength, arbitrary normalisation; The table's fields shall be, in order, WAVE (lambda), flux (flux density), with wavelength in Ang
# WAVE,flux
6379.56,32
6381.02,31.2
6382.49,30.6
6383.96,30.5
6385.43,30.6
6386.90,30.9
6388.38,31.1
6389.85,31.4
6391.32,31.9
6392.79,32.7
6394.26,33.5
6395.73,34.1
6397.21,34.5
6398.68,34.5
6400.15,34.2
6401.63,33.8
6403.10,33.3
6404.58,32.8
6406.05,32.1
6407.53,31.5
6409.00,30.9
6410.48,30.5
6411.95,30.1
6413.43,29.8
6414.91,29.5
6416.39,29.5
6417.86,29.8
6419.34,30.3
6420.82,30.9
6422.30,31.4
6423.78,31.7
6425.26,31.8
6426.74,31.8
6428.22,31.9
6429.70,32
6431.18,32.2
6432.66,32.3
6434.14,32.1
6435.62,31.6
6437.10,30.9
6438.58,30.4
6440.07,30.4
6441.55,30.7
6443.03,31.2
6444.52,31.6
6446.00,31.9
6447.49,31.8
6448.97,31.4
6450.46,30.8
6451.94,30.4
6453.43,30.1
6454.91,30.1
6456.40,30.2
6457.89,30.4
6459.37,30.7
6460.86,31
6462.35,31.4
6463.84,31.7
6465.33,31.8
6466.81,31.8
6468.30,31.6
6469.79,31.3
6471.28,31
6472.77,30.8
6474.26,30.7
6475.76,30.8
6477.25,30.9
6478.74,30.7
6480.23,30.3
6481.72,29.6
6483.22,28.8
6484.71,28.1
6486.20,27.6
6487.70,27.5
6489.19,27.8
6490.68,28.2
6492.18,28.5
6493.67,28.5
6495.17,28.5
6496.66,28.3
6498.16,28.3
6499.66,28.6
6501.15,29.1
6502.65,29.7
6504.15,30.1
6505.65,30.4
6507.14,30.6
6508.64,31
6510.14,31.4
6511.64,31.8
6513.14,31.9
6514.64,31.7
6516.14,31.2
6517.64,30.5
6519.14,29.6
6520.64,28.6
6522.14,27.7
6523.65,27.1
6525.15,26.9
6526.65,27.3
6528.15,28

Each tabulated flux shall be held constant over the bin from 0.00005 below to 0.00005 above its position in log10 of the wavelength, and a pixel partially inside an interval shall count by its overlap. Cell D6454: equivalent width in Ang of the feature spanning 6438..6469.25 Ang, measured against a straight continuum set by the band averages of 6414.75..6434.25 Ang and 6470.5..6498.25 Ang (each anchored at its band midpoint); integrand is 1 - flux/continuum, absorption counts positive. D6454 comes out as -0.8 Ang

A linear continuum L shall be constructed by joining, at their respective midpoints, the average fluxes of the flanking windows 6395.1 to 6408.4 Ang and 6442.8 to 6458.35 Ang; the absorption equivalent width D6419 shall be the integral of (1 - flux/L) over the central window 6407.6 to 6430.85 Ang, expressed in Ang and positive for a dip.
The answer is 1.2 Ang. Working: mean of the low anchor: 33.4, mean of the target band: 30.8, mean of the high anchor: 30.9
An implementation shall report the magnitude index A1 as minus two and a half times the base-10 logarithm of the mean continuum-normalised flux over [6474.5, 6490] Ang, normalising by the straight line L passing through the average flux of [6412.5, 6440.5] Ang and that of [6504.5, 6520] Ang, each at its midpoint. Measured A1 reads 0.06 mag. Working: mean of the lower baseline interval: 31.1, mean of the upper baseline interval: 31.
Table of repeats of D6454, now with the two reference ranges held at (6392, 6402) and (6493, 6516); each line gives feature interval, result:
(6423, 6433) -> 0.25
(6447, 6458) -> 0.43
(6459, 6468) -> 0.02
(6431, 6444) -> 0.47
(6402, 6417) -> 1.06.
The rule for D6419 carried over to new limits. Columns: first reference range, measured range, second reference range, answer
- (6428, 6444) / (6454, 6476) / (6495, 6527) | -0.2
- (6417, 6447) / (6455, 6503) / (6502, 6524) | 1.4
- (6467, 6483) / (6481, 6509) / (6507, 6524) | 1.5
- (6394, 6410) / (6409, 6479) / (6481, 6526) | 1.1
